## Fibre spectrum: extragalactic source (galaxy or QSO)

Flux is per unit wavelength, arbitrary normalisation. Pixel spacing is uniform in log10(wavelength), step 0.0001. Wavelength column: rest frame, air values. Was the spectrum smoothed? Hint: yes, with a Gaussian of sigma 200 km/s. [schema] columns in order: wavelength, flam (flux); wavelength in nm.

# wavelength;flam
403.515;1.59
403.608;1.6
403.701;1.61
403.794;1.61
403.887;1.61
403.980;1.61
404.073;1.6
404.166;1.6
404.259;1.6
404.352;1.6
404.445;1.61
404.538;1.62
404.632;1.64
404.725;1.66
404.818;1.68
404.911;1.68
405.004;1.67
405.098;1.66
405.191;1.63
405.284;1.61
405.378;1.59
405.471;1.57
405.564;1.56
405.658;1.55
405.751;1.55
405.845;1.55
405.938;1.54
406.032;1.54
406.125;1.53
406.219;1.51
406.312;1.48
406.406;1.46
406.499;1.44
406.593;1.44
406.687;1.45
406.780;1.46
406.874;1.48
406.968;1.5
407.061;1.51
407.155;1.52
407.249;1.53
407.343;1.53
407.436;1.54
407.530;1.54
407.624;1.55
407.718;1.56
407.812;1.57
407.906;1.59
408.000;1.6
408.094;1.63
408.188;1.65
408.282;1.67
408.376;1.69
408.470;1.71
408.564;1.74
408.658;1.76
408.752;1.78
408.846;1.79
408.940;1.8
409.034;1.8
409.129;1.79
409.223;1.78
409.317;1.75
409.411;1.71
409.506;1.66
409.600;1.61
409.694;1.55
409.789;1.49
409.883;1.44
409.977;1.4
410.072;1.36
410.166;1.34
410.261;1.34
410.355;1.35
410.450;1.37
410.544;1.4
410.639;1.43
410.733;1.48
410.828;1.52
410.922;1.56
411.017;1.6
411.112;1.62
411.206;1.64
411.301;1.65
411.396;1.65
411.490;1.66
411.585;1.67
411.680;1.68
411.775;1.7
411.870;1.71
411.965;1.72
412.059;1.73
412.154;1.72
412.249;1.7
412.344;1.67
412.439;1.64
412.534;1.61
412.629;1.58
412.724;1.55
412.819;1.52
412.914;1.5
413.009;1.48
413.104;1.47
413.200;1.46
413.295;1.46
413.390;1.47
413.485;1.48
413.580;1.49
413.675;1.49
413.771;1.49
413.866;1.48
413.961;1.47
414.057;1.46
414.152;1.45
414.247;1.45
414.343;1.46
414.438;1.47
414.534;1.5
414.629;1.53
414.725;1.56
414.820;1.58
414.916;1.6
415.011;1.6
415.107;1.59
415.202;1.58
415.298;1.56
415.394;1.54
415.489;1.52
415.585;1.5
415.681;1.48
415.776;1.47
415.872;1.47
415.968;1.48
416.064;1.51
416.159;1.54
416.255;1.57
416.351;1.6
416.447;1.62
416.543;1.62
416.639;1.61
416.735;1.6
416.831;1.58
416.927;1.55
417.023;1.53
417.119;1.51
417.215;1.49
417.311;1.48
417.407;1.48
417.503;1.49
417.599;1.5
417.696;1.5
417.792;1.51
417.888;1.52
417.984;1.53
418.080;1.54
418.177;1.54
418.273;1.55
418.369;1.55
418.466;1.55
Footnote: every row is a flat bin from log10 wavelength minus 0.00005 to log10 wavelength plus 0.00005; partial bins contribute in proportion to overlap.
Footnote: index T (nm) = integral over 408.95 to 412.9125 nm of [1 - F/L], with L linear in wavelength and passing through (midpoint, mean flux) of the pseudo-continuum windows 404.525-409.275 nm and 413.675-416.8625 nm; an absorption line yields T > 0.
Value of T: -0.06 nm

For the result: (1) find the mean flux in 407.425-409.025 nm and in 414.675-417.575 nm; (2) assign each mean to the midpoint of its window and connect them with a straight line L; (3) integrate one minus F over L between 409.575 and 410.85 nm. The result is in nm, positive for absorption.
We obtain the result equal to 0.16 nm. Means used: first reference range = 1.66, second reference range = 1.54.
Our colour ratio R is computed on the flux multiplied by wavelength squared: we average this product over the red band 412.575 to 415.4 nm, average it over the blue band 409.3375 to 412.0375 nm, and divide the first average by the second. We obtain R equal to 1.0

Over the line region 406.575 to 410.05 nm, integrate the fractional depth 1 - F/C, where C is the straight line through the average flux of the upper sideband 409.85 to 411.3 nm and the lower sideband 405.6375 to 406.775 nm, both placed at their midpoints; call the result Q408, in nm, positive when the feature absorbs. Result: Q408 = -0.30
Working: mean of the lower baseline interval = 1.5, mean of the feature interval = 1.61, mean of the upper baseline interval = 1.46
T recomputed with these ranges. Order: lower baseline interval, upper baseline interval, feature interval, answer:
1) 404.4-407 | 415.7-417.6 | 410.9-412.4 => -0.12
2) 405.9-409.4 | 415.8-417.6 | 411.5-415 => 0.01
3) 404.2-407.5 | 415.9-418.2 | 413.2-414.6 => 0.06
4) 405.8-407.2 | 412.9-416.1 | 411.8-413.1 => -0.10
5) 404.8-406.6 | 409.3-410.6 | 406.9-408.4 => -0.05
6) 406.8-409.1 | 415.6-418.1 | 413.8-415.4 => 0.03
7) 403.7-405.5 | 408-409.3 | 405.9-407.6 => 0.18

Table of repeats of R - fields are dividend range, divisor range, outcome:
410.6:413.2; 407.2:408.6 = 1.02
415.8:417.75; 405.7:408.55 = 1.04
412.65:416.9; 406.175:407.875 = 1.05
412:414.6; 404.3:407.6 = 1.02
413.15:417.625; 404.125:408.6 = 1.01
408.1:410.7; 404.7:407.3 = 1.05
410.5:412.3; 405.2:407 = 1.10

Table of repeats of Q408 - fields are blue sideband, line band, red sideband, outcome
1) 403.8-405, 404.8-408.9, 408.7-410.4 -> 0.08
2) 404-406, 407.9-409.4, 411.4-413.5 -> -0.11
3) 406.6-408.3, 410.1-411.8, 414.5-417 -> 0.02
